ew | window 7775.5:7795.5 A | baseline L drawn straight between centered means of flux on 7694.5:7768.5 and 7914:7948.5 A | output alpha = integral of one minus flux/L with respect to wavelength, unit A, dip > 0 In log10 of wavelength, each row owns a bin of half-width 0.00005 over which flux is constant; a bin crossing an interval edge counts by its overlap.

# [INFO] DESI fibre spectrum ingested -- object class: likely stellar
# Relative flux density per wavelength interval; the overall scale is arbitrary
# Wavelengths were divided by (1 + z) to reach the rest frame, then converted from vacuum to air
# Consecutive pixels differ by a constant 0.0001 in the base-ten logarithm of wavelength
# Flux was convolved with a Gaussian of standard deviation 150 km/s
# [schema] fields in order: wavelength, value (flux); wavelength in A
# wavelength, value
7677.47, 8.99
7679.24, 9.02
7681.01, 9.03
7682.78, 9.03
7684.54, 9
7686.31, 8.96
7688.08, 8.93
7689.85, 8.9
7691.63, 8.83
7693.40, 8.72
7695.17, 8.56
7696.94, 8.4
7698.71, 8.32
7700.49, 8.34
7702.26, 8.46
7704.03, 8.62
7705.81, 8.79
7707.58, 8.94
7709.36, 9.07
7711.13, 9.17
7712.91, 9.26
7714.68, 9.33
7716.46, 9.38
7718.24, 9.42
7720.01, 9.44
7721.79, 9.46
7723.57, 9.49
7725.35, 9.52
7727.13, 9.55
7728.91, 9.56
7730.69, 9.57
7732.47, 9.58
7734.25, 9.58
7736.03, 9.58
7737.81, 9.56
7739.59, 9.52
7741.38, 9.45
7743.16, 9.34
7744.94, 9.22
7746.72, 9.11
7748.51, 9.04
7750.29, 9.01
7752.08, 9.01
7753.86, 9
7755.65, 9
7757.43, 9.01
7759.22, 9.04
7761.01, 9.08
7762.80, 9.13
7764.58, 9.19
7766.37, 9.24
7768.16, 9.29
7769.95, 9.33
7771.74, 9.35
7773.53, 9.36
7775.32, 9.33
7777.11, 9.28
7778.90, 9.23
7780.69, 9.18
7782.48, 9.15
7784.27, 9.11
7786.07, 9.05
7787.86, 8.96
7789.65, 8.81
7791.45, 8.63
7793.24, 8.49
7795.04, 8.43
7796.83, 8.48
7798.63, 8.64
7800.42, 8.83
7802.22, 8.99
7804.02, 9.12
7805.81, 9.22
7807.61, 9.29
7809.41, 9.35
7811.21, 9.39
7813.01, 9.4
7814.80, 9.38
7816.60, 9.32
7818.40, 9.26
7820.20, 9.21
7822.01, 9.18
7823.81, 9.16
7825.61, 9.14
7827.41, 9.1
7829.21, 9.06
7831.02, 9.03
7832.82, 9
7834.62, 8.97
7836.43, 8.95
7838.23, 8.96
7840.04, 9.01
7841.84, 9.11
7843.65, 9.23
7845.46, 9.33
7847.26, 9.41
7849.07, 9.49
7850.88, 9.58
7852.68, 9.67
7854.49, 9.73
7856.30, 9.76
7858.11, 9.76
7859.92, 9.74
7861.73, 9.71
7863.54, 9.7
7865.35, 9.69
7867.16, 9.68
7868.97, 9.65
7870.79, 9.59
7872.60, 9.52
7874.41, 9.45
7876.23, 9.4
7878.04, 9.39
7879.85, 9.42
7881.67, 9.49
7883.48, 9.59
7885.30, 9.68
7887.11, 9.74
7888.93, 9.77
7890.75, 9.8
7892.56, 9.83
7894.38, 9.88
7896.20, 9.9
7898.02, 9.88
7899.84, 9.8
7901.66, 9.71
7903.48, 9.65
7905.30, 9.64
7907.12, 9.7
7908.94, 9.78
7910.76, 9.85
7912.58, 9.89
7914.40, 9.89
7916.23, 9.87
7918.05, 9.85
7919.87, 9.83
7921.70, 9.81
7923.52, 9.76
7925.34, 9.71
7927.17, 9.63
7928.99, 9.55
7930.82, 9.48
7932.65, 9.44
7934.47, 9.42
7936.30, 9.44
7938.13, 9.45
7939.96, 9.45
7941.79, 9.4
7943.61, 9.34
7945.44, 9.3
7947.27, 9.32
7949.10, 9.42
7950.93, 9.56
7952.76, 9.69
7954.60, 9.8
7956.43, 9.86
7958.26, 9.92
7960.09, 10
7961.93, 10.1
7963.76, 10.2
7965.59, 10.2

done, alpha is 0.66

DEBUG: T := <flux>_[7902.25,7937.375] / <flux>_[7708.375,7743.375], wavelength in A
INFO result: 1.03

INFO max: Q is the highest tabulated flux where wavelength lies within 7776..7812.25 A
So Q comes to 9.39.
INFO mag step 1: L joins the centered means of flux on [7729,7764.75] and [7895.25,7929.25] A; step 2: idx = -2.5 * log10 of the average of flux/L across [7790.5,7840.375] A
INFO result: 0.05 mag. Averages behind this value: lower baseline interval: 9.26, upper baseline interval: 9.78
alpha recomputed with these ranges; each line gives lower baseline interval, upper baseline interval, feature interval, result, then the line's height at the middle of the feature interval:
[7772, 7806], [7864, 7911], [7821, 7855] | 0.39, 9.32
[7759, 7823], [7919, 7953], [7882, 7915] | -1.25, 9.41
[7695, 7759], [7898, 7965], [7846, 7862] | -0.26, 9.49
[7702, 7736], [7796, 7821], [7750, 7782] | 0.14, 9.21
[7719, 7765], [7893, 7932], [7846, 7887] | 0.19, 9.64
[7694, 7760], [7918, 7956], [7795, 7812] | 0.55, 9.3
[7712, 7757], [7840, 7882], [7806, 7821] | 0.23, 9.47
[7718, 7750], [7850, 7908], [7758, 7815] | 2.64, 9.52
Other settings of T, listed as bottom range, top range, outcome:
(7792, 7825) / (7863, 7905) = 1.07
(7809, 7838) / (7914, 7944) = 1.05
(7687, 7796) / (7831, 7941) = 1.05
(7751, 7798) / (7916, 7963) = 1.07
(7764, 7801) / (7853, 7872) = 1.08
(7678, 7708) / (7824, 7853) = 1.05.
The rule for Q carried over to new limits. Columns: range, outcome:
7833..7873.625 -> 9.76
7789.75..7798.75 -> 8.64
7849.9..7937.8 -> 9.9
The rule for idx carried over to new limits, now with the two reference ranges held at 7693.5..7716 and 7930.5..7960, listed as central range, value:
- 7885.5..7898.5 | -0.05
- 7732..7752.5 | -0.05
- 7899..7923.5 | -0.04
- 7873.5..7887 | -0.02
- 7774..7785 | -0.03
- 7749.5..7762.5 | -0.01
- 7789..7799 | 0.06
